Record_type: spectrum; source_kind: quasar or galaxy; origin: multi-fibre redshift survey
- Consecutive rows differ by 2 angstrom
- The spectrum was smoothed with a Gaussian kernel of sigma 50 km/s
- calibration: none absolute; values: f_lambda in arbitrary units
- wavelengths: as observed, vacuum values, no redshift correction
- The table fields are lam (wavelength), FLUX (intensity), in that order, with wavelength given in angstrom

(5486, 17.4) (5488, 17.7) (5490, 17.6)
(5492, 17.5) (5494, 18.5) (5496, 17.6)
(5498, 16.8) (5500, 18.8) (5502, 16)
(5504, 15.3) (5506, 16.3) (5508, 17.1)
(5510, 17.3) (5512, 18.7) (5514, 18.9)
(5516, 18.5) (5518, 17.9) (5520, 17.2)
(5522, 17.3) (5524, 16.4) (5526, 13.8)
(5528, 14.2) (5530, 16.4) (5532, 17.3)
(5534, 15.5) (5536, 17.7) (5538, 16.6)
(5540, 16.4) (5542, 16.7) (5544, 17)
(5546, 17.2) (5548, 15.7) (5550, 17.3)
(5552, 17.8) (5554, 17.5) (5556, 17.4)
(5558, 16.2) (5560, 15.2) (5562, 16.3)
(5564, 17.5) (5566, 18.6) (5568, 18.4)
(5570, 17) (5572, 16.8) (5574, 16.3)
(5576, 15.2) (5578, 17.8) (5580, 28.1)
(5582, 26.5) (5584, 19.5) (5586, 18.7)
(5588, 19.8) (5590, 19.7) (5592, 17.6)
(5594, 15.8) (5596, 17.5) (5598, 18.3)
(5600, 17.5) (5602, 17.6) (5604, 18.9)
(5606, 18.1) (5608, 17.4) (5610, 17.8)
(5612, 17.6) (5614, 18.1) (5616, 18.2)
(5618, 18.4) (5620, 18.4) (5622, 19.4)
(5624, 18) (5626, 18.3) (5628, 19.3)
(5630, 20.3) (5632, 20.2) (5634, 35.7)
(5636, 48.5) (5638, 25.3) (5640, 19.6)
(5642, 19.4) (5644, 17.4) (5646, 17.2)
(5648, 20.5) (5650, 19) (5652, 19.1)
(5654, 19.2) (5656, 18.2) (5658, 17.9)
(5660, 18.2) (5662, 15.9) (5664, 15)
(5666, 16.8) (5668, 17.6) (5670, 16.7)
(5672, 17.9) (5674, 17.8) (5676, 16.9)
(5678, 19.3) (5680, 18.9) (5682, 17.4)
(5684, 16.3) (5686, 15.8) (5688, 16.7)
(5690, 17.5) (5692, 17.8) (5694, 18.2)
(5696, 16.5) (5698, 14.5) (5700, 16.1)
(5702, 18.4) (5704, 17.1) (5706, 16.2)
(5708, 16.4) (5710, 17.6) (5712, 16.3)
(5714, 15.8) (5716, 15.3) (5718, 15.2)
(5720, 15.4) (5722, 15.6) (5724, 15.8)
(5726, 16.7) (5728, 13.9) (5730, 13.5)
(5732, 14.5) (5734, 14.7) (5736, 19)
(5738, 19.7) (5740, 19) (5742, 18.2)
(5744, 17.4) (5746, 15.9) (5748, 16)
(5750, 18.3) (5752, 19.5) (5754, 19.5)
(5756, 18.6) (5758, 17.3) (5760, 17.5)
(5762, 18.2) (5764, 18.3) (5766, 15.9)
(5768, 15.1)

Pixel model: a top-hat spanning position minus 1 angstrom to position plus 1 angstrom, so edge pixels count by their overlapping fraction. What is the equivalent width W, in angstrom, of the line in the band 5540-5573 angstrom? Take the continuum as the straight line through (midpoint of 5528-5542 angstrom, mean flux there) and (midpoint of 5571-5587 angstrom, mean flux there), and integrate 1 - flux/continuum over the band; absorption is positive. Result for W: 2.0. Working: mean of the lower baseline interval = 16.5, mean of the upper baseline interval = 19.9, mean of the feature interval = 17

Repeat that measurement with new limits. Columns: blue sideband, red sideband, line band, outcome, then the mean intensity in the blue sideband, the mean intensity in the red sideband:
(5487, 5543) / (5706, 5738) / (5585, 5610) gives -2.30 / 17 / 15.9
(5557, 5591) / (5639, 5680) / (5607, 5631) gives -0.15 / 18.7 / 18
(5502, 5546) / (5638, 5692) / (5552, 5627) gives -4.08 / 16.8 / 17.9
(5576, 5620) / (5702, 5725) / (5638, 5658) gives -1.58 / 18.9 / 16.2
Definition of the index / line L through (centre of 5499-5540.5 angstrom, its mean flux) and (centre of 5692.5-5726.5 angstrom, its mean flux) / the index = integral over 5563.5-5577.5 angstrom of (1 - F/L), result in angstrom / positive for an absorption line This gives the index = -0.4 angstrom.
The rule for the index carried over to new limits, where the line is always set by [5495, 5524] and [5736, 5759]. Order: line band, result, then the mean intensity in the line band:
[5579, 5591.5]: -3.0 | 21.9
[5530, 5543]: 0.6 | 16.7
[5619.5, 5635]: -3.1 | 21.3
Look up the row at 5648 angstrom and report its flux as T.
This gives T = 20.5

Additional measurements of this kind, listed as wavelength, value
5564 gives 17.5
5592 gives 17.6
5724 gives 15.8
